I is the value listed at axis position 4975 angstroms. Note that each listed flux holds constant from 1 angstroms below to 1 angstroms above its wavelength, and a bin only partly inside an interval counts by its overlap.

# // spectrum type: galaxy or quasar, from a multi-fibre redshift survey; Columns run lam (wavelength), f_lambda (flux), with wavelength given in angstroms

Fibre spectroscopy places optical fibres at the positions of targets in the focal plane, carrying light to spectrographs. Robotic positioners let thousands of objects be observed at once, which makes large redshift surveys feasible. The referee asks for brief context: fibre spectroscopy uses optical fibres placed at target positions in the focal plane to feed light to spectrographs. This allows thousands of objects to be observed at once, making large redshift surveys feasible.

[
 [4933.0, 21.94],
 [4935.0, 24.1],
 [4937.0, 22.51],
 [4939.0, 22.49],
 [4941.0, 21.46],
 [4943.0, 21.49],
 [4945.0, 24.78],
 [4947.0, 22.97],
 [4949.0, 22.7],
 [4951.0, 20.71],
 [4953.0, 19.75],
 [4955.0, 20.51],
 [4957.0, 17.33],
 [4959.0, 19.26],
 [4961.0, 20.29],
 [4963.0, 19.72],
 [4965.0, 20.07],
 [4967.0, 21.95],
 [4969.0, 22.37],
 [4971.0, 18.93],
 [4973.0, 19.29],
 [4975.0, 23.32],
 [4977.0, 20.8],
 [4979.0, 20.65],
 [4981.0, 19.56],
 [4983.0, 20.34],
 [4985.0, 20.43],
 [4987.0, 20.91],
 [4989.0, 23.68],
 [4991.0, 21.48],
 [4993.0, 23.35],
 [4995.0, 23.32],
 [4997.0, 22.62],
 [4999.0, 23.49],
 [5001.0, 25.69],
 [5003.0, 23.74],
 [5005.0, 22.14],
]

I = 23.32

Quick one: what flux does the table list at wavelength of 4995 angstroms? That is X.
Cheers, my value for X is 23.32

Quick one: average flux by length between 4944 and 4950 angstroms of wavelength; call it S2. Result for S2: 23.5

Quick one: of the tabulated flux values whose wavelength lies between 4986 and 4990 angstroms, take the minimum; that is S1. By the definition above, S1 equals 20.91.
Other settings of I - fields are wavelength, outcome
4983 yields 20.34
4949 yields 22.7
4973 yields 19.29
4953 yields 19.75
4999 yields 23.49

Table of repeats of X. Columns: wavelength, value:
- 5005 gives 22.14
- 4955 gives 20.51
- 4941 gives 21.46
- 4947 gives 22.97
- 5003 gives 23.74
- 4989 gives 23.68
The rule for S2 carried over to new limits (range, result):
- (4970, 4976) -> 20.5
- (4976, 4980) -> 20.7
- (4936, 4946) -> 22.5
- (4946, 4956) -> 21.3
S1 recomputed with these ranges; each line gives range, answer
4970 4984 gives 18.93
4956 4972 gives 17.33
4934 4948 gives 21.46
